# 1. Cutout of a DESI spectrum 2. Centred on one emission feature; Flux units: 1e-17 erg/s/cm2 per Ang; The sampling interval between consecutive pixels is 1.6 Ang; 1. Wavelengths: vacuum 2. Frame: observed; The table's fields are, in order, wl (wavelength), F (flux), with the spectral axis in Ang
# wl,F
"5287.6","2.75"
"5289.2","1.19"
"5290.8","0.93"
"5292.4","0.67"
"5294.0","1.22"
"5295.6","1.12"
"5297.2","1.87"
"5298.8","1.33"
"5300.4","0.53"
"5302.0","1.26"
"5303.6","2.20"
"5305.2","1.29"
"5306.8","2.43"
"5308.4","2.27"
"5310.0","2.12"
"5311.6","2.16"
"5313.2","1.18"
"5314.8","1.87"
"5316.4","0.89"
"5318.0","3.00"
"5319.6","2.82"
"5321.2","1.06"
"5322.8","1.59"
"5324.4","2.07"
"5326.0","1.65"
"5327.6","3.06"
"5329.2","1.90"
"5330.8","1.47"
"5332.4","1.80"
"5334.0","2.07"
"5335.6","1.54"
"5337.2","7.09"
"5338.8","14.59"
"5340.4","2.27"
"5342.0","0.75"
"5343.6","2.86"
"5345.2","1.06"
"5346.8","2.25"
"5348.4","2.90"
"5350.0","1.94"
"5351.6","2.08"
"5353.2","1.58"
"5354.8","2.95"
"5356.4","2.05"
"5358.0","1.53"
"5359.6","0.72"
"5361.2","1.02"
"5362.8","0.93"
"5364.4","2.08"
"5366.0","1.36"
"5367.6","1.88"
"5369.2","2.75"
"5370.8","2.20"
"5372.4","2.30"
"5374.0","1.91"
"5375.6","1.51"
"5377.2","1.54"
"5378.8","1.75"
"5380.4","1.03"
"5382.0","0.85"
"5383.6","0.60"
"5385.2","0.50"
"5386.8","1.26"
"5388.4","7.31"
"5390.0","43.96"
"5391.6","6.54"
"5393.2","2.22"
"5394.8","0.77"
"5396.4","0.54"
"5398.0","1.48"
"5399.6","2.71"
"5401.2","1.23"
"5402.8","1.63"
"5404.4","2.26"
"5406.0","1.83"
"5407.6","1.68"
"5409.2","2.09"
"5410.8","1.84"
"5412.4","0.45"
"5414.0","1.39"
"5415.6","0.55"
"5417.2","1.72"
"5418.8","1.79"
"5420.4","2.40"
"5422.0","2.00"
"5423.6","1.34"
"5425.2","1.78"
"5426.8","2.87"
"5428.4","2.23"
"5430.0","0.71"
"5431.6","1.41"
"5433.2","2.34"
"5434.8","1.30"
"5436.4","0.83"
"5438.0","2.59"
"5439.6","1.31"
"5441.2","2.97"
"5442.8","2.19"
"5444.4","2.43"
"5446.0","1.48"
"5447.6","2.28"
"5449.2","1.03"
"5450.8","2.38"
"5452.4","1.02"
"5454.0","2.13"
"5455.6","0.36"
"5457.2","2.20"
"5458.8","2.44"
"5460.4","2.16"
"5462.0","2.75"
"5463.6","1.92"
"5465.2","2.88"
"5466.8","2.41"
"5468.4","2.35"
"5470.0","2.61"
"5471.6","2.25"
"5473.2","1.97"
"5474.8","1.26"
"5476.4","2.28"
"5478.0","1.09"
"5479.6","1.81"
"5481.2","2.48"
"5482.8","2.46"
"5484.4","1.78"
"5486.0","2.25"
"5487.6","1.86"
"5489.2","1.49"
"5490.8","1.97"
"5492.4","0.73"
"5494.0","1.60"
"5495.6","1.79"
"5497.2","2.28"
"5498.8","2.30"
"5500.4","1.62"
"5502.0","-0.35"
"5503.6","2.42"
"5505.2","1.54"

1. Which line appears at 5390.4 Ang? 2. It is [O III] 5007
